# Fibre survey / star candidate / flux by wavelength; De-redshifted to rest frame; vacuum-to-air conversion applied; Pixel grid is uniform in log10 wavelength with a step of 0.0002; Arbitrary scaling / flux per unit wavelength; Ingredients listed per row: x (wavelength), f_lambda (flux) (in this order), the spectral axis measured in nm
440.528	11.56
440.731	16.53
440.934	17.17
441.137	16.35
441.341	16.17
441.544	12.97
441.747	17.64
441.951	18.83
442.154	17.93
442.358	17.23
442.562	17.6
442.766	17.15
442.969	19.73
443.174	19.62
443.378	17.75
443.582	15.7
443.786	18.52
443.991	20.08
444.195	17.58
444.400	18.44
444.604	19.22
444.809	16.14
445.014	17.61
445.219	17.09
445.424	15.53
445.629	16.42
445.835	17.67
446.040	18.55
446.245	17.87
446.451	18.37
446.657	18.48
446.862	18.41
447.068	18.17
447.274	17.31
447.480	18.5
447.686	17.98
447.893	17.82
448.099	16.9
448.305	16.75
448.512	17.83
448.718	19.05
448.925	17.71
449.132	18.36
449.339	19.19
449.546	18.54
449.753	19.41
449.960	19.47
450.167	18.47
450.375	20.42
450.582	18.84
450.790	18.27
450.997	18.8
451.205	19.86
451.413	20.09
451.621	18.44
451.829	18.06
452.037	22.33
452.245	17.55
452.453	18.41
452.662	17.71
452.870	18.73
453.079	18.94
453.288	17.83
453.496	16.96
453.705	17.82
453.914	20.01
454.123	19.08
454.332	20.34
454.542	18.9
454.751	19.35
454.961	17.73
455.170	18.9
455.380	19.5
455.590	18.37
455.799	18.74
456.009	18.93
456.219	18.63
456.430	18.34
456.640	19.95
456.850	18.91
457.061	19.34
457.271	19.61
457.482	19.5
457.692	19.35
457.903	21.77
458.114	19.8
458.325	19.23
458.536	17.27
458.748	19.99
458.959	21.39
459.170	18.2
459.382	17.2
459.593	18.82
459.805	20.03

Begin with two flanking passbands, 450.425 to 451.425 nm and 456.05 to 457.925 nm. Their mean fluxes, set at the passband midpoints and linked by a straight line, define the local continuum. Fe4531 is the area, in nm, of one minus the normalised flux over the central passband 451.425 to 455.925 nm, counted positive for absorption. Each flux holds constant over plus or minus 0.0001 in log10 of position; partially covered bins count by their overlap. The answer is 0.11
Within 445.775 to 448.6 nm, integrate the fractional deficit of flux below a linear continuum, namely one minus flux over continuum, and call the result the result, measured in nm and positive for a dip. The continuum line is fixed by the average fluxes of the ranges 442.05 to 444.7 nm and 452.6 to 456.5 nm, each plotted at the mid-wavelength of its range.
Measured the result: 0.07 nm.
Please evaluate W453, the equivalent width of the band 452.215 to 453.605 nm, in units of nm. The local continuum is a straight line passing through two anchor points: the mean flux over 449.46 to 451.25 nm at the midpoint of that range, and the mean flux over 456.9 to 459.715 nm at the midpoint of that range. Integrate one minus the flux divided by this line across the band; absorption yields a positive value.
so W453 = 0.082 nm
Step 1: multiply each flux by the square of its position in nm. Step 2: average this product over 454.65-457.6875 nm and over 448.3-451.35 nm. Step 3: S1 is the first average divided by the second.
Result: 1.04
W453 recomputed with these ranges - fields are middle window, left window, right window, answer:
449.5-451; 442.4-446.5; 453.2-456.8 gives -0.058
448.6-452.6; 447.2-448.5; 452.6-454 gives -0.238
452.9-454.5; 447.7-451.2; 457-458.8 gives 0.026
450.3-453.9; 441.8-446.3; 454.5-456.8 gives -0.048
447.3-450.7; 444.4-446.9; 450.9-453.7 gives -0.046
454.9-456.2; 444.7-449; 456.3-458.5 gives 0.030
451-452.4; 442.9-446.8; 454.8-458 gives -0.049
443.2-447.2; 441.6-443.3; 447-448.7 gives 0.020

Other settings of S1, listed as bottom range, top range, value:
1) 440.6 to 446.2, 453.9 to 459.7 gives 1.17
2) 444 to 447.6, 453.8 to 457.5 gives 1.12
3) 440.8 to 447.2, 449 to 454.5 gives 1.11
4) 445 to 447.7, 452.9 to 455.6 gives 1.10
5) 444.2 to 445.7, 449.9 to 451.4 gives 1.14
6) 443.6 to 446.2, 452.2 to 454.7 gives 1.09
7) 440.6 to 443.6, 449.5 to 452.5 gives 1.16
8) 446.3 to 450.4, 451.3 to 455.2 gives 1.05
